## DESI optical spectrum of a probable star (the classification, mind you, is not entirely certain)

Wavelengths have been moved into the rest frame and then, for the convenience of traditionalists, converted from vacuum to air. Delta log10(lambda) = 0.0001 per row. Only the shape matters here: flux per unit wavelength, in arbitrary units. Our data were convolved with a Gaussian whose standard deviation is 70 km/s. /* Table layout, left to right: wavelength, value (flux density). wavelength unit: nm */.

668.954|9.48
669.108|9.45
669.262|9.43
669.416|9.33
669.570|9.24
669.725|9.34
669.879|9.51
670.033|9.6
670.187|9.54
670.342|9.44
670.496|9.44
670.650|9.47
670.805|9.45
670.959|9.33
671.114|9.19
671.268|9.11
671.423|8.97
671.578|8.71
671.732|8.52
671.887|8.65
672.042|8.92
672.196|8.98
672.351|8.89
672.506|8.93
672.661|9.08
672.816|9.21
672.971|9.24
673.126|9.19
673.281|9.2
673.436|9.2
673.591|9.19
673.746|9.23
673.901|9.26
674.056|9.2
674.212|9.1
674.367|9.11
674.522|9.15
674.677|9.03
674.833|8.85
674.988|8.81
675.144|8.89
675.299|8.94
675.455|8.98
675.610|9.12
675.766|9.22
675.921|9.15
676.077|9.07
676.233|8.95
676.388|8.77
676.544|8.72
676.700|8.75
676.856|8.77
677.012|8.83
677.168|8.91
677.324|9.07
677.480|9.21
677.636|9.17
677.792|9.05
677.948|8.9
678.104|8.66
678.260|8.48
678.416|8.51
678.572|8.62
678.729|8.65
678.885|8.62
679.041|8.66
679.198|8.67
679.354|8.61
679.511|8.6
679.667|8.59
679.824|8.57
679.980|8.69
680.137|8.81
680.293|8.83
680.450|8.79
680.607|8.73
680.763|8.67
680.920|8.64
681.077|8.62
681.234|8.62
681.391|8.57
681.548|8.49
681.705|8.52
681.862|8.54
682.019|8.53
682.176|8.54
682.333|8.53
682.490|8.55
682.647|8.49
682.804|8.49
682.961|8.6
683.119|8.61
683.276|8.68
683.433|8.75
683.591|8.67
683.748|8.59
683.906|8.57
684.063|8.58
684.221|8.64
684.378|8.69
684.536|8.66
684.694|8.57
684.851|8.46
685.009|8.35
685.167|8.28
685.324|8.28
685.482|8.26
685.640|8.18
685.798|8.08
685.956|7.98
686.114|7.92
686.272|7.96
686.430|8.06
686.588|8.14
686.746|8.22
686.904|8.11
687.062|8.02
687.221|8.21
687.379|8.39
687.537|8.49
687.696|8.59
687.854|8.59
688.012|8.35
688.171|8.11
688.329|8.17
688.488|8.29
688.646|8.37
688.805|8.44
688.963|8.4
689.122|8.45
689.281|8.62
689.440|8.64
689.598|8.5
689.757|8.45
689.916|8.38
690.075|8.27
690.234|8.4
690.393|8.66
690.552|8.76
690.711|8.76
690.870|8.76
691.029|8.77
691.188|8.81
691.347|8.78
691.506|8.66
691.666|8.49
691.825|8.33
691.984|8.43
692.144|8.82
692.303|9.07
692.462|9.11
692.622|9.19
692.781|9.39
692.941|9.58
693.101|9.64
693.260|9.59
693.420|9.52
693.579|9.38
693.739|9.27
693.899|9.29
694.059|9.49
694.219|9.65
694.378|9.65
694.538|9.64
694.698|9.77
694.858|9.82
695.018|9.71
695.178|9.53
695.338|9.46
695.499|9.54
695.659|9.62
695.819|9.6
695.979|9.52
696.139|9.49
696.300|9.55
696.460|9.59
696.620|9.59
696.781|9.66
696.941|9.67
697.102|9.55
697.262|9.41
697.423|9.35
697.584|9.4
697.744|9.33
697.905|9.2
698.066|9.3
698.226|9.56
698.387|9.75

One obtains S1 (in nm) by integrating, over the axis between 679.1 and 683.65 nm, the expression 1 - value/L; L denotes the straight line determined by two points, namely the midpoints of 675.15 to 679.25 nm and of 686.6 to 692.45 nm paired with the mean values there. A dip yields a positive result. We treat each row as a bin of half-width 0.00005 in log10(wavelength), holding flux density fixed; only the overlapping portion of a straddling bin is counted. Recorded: 0.06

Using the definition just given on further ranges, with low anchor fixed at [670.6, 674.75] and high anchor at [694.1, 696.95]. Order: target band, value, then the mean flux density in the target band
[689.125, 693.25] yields 0.319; 8.78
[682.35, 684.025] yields 0.132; 8.6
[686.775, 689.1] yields 0.275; 8.32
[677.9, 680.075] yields 0.143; 8.63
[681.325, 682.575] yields 0.103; 8.54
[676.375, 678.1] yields 0.052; 8.91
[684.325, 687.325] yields 0.371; 8.23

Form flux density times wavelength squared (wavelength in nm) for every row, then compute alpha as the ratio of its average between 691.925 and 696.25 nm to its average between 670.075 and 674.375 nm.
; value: 1.1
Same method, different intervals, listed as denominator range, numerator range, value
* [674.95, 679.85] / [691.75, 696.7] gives 1.12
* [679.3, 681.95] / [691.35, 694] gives 1.09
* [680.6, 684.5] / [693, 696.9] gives 1.15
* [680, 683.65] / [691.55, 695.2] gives 1.12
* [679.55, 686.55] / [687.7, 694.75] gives 1.07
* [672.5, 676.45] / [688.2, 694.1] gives 1.02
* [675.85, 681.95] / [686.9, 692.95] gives 1.01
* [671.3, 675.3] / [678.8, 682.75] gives 0.98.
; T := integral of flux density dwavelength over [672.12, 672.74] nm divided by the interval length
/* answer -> 8.96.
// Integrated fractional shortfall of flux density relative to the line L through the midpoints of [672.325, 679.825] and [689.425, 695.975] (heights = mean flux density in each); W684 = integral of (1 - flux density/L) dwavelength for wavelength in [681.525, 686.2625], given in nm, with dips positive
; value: 0.29 nm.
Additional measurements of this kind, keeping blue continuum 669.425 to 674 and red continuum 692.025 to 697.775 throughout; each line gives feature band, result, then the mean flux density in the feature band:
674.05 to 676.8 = 0.072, 8.98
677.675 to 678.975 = 0.079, 8.71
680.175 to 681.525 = 0.089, 8.68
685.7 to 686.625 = 0.133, 8.02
